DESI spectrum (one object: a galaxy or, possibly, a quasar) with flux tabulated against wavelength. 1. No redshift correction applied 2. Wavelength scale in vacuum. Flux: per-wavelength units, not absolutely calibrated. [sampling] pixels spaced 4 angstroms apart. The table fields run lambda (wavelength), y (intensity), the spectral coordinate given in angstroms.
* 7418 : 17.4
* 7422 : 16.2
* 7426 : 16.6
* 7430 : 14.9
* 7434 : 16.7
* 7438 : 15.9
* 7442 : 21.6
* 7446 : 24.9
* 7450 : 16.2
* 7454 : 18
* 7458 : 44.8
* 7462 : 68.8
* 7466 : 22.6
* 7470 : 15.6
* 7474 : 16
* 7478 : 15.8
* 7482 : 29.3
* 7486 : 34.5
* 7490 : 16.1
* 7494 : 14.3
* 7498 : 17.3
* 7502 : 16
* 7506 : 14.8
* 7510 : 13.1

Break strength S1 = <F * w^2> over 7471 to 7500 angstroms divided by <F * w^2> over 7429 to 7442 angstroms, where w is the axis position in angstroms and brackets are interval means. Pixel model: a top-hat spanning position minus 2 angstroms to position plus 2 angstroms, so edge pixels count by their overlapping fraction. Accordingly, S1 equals 1.2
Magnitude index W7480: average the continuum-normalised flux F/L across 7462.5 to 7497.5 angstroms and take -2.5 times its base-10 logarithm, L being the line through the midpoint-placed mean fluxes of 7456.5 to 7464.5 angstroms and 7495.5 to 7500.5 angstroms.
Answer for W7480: 0.437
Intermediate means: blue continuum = 55.4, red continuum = 16.9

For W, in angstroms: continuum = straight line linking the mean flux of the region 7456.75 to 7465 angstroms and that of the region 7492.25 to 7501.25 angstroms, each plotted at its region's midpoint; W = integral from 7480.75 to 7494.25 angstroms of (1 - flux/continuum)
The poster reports 0.9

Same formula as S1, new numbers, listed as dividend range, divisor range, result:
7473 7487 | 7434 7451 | 1.23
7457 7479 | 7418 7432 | 1.92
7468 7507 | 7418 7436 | 1.19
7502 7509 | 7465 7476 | 0.85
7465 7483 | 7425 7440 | 1.21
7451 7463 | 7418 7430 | 2.44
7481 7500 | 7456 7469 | 0.51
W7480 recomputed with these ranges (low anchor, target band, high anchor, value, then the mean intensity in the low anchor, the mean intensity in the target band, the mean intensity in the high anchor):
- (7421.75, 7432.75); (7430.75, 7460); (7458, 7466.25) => 0.45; 15.9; 22.3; 50.4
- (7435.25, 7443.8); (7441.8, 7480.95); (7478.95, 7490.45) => -0.19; 18.5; 26.7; 27.1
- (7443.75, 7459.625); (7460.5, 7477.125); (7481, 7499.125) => -0.18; 25.5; 28.6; 22.2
